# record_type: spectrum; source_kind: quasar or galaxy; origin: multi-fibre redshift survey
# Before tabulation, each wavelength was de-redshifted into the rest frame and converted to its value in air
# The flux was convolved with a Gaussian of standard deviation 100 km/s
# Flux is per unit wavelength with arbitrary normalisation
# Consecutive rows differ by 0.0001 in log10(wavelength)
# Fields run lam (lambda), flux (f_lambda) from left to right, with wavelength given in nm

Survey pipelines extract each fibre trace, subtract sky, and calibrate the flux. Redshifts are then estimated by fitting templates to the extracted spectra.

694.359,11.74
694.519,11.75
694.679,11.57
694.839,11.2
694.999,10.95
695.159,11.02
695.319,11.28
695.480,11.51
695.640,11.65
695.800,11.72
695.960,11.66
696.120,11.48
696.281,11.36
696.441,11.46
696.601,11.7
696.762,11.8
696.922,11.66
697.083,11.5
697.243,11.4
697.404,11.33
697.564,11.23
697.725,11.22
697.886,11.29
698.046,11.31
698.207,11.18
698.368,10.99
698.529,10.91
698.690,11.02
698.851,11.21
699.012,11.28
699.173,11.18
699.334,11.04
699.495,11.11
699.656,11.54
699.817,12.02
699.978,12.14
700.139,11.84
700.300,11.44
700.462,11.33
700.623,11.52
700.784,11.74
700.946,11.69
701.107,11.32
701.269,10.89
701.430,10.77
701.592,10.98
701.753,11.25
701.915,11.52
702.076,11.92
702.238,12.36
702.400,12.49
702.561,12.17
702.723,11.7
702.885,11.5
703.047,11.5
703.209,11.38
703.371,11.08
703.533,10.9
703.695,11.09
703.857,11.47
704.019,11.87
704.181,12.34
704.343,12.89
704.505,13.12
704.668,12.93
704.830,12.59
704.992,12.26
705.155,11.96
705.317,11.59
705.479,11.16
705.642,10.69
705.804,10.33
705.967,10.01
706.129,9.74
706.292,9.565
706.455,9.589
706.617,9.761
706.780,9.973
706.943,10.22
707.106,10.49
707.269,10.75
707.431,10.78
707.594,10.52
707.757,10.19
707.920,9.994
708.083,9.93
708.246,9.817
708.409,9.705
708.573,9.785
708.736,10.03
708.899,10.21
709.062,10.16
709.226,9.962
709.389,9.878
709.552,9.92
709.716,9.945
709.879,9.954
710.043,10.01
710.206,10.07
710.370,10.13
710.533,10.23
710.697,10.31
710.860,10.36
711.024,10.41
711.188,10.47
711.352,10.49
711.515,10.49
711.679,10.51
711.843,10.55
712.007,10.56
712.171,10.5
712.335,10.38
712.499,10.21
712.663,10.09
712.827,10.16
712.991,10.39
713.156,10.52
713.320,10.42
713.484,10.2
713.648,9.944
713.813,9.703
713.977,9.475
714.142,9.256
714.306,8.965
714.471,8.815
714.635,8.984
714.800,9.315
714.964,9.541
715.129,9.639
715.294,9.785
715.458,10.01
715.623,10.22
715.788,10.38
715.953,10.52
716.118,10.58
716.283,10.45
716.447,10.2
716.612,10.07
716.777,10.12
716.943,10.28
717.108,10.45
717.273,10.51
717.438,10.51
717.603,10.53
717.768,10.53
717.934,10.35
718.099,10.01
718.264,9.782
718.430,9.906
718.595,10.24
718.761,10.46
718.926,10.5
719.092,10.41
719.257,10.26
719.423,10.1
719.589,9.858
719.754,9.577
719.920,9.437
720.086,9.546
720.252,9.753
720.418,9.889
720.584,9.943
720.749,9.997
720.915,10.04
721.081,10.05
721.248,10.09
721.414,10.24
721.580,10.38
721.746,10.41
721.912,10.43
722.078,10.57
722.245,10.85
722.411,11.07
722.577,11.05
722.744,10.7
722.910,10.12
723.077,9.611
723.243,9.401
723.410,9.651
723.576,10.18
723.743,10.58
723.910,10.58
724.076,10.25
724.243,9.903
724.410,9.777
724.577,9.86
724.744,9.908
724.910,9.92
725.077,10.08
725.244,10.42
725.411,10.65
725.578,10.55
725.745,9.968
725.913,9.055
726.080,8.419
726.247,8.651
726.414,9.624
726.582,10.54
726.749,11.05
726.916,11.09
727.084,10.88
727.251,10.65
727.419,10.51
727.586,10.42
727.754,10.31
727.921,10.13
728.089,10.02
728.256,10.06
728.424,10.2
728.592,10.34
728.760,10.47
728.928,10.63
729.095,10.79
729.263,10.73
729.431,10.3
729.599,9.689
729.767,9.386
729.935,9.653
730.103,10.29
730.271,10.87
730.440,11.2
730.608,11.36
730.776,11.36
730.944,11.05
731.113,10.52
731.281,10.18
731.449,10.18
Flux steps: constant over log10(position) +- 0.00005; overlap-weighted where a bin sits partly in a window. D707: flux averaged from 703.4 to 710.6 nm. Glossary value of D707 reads 10.7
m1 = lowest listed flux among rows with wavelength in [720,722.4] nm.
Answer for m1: 9.546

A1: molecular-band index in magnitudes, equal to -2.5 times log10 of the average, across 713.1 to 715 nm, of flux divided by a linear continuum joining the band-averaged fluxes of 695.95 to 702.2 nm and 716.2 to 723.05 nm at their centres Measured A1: 0.10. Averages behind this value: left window 11.4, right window 10.2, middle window 9.59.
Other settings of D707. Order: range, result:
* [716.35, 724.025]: 10.2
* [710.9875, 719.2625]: 10.1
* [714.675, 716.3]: 10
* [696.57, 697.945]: 11.4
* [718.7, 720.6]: 9.97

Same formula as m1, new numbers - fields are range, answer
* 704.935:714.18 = 9.256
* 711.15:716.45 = 8.815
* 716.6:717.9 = 10.07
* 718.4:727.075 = 8.419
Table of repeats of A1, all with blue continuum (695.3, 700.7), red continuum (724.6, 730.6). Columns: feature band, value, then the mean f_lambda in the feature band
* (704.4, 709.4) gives 0.05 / 10.6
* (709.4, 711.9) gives 0.07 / 10.2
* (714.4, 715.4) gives 0.15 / 9.38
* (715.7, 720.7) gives 0.05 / 10.2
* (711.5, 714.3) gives 0.07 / 10.2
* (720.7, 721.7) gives 0.04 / 10.1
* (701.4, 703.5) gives -0.03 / 11.6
